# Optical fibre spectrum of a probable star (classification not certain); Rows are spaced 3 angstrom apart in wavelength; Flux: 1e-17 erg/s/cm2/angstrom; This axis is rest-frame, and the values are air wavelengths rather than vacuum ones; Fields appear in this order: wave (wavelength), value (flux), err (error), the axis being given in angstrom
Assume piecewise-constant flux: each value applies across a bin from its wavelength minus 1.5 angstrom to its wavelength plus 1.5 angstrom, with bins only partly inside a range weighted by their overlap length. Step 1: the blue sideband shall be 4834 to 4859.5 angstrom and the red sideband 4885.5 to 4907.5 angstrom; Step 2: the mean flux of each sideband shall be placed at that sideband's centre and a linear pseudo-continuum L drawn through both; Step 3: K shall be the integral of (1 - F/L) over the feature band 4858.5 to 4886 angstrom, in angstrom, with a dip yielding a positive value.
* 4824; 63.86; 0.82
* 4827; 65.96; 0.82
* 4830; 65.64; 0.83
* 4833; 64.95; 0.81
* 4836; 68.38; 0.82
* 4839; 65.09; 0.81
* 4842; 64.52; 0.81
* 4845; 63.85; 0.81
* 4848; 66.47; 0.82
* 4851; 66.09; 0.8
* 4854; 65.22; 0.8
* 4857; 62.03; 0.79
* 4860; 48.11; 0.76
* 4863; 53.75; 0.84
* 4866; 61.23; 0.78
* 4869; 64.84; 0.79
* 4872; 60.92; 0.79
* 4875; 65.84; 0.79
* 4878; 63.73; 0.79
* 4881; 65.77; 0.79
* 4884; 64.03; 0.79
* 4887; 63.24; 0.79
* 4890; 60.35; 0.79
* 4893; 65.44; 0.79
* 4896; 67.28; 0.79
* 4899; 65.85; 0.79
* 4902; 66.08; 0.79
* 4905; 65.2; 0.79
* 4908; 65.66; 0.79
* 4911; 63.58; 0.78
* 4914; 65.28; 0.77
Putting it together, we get 1.6 angstrom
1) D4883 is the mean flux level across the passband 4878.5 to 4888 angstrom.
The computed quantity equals 64.3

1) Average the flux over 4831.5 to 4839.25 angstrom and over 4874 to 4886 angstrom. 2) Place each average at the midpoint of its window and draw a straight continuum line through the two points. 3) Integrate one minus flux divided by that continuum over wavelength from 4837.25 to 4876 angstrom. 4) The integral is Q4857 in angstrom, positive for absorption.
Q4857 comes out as 2.0 angstrom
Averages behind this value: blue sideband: 66.3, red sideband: 64.7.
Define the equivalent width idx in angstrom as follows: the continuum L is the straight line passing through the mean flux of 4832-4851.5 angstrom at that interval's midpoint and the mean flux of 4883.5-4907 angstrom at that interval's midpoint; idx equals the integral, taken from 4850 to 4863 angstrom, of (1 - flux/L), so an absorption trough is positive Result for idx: 1.2 angstrom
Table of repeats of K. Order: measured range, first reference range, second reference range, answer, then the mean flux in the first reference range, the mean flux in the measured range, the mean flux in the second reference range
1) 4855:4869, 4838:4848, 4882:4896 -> 1.49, 64.8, 57.5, 63.8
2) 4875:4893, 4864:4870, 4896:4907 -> 0.05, 62.1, 63.8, 65.9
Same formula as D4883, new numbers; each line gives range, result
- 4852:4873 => 59.6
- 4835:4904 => 63.4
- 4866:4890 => 63.6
